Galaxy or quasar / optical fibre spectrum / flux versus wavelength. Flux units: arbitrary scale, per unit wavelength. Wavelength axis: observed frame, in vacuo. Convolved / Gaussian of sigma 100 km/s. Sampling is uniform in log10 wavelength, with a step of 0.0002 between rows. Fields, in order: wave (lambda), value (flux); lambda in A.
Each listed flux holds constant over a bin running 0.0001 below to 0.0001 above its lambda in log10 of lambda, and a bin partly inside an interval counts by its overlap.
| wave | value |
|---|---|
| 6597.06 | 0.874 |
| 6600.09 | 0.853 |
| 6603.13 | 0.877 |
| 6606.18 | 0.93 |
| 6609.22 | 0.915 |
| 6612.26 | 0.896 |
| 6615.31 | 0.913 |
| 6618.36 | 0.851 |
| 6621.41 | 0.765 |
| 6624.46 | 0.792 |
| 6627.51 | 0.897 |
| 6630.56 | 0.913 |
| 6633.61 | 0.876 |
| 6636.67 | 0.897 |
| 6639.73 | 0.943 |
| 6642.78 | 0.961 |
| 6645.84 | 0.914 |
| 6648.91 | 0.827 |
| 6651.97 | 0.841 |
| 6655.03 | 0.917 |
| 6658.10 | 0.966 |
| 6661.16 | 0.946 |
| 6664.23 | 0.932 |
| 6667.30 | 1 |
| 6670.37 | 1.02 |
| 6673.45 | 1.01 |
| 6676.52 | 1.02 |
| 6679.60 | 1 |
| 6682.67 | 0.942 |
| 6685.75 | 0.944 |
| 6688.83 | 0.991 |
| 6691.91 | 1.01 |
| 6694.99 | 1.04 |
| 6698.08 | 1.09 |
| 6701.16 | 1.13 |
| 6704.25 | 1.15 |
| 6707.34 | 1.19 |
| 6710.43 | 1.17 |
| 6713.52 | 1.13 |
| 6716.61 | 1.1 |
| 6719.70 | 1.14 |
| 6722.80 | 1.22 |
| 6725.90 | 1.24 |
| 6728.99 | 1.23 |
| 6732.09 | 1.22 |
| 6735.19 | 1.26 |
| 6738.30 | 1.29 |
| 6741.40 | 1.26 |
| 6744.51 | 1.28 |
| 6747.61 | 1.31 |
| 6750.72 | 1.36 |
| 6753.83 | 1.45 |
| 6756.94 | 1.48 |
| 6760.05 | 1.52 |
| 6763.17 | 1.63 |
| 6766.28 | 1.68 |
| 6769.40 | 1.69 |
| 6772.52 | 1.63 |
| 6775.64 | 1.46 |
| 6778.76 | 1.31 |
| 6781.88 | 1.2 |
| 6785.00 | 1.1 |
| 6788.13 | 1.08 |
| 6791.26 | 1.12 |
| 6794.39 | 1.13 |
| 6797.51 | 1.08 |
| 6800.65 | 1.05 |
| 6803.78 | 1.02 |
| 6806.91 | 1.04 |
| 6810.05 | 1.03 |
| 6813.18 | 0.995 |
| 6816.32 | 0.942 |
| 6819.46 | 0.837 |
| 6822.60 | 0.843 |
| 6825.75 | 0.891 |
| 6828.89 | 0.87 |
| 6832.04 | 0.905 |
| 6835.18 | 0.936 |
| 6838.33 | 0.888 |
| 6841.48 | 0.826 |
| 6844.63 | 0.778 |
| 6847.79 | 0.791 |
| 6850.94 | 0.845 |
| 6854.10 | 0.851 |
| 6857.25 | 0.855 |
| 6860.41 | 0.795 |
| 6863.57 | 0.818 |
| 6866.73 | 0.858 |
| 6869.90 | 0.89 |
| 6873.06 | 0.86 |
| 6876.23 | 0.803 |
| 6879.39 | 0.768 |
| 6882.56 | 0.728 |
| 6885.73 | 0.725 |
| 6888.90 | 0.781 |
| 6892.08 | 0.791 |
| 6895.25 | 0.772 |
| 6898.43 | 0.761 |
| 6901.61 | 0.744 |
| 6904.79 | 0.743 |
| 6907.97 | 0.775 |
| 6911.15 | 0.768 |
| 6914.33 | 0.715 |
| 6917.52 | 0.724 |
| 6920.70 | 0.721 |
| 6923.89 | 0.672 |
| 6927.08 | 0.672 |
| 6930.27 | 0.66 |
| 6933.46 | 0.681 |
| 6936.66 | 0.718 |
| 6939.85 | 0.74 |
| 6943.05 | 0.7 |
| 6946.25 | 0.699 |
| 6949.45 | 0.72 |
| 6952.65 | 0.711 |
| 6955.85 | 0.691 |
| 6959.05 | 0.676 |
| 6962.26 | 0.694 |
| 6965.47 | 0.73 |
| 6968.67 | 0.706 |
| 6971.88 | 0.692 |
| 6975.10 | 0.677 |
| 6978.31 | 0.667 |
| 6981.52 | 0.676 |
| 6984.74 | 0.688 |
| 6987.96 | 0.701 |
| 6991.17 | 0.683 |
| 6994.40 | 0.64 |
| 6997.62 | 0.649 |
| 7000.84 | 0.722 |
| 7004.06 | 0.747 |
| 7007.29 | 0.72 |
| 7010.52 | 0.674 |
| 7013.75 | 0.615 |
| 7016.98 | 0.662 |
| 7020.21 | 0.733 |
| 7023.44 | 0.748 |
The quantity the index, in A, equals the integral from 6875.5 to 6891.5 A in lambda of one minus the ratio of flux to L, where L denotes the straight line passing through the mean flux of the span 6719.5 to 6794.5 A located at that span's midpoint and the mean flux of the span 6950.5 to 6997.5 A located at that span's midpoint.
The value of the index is 3.3 A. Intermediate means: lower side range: 1.34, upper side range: 0.687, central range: 0.761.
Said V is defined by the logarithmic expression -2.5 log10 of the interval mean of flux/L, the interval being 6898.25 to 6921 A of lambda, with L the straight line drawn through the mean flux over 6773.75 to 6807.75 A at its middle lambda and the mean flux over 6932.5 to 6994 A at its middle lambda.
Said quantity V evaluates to 0.128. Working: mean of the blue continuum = 1.15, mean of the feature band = 0.744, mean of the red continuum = 0.696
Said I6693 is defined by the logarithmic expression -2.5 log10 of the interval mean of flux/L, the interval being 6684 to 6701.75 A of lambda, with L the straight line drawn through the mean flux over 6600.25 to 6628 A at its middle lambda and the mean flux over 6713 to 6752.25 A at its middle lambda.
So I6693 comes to 0.09 mag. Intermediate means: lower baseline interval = 0.869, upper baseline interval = 1.24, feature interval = 1.03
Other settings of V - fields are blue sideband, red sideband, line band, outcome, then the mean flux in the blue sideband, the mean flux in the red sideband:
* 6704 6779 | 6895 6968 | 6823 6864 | 0.18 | 1.34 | 0.716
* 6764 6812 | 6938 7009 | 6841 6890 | 0.24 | 1.24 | 0.697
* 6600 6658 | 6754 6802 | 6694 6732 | -0.01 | 0.886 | 1.35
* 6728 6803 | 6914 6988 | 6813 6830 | 0.26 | 1.32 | 0.697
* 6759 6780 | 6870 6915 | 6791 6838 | 0.29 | 1.56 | 0.772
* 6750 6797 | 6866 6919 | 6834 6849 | 0.23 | 1.38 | 0.775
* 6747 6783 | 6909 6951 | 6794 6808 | 0.23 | 1.48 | 0.708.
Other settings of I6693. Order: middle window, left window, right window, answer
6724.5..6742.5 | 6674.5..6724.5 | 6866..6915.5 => -0.215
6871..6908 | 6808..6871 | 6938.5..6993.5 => 0.043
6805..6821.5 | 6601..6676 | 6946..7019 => -0.209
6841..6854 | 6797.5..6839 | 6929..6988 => 0.105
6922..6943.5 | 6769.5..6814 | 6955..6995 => 0.158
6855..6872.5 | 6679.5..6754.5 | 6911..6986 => 0.031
